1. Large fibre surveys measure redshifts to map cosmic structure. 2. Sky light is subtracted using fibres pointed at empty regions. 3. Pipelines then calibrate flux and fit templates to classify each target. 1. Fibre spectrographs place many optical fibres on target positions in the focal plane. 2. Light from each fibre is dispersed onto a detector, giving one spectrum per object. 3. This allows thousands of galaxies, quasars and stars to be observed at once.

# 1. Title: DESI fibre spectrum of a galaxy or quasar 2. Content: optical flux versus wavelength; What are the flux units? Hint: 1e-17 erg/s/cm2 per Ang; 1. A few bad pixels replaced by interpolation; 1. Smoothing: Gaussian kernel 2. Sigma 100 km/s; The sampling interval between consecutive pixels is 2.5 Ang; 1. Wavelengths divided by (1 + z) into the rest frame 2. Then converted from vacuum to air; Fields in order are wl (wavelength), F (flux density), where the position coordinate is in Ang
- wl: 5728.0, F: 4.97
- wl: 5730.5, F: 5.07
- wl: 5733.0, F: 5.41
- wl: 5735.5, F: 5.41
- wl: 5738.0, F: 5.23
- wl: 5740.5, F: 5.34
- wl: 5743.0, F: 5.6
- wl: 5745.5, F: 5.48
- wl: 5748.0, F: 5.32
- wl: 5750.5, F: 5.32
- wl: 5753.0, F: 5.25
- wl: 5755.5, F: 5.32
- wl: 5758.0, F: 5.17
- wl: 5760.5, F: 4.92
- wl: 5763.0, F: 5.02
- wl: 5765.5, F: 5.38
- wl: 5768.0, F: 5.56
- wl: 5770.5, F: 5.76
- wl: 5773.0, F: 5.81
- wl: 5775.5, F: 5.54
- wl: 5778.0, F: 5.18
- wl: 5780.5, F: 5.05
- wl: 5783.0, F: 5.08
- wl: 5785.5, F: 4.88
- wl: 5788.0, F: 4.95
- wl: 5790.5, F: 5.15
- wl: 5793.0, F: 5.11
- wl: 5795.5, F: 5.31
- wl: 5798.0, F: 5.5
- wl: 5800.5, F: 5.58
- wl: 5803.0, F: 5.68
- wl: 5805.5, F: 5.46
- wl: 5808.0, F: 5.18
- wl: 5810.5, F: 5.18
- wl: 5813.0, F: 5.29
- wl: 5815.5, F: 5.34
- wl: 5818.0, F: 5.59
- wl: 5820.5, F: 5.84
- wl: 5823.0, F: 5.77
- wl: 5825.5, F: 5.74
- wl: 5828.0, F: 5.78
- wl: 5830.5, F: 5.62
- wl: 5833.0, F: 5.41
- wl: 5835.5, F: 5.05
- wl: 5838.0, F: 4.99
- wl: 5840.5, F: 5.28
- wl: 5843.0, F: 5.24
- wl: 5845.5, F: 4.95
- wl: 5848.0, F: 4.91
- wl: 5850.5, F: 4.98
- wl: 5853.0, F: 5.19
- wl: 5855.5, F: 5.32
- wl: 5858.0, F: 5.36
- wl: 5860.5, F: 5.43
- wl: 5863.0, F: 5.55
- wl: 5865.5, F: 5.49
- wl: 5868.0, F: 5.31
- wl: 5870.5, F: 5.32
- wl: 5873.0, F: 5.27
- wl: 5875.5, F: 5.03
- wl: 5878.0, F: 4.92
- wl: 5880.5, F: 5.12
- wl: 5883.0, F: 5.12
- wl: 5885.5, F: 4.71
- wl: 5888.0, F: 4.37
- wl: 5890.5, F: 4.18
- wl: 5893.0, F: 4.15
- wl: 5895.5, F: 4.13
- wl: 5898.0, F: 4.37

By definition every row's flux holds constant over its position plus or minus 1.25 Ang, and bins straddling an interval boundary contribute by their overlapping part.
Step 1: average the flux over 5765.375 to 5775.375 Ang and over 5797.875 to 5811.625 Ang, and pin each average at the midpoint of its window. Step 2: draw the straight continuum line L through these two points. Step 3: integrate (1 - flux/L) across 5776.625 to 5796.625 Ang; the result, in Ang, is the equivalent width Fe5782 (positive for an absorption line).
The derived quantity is 1.6 Ang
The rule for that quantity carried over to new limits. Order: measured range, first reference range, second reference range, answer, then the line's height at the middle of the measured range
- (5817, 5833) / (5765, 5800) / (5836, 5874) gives -1.3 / 5.27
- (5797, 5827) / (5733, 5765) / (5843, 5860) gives -1.8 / 5.2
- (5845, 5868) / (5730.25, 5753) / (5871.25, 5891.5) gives -1.4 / 4.95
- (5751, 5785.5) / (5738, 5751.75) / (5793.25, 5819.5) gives 0.7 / 5.4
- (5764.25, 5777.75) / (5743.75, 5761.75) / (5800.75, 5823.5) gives -0.6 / 5.33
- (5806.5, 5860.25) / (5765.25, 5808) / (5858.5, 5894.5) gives -1.8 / 5.17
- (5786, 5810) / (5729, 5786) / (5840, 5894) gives -0.4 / 5.22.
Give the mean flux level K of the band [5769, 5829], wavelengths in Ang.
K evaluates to 5.41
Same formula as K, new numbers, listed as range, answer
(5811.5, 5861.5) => 5.35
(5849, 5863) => 5.28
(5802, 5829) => 5.53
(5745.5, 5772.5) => 5.32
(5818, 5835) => 5.66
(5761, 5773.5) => 5.45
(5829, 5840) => 5.28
